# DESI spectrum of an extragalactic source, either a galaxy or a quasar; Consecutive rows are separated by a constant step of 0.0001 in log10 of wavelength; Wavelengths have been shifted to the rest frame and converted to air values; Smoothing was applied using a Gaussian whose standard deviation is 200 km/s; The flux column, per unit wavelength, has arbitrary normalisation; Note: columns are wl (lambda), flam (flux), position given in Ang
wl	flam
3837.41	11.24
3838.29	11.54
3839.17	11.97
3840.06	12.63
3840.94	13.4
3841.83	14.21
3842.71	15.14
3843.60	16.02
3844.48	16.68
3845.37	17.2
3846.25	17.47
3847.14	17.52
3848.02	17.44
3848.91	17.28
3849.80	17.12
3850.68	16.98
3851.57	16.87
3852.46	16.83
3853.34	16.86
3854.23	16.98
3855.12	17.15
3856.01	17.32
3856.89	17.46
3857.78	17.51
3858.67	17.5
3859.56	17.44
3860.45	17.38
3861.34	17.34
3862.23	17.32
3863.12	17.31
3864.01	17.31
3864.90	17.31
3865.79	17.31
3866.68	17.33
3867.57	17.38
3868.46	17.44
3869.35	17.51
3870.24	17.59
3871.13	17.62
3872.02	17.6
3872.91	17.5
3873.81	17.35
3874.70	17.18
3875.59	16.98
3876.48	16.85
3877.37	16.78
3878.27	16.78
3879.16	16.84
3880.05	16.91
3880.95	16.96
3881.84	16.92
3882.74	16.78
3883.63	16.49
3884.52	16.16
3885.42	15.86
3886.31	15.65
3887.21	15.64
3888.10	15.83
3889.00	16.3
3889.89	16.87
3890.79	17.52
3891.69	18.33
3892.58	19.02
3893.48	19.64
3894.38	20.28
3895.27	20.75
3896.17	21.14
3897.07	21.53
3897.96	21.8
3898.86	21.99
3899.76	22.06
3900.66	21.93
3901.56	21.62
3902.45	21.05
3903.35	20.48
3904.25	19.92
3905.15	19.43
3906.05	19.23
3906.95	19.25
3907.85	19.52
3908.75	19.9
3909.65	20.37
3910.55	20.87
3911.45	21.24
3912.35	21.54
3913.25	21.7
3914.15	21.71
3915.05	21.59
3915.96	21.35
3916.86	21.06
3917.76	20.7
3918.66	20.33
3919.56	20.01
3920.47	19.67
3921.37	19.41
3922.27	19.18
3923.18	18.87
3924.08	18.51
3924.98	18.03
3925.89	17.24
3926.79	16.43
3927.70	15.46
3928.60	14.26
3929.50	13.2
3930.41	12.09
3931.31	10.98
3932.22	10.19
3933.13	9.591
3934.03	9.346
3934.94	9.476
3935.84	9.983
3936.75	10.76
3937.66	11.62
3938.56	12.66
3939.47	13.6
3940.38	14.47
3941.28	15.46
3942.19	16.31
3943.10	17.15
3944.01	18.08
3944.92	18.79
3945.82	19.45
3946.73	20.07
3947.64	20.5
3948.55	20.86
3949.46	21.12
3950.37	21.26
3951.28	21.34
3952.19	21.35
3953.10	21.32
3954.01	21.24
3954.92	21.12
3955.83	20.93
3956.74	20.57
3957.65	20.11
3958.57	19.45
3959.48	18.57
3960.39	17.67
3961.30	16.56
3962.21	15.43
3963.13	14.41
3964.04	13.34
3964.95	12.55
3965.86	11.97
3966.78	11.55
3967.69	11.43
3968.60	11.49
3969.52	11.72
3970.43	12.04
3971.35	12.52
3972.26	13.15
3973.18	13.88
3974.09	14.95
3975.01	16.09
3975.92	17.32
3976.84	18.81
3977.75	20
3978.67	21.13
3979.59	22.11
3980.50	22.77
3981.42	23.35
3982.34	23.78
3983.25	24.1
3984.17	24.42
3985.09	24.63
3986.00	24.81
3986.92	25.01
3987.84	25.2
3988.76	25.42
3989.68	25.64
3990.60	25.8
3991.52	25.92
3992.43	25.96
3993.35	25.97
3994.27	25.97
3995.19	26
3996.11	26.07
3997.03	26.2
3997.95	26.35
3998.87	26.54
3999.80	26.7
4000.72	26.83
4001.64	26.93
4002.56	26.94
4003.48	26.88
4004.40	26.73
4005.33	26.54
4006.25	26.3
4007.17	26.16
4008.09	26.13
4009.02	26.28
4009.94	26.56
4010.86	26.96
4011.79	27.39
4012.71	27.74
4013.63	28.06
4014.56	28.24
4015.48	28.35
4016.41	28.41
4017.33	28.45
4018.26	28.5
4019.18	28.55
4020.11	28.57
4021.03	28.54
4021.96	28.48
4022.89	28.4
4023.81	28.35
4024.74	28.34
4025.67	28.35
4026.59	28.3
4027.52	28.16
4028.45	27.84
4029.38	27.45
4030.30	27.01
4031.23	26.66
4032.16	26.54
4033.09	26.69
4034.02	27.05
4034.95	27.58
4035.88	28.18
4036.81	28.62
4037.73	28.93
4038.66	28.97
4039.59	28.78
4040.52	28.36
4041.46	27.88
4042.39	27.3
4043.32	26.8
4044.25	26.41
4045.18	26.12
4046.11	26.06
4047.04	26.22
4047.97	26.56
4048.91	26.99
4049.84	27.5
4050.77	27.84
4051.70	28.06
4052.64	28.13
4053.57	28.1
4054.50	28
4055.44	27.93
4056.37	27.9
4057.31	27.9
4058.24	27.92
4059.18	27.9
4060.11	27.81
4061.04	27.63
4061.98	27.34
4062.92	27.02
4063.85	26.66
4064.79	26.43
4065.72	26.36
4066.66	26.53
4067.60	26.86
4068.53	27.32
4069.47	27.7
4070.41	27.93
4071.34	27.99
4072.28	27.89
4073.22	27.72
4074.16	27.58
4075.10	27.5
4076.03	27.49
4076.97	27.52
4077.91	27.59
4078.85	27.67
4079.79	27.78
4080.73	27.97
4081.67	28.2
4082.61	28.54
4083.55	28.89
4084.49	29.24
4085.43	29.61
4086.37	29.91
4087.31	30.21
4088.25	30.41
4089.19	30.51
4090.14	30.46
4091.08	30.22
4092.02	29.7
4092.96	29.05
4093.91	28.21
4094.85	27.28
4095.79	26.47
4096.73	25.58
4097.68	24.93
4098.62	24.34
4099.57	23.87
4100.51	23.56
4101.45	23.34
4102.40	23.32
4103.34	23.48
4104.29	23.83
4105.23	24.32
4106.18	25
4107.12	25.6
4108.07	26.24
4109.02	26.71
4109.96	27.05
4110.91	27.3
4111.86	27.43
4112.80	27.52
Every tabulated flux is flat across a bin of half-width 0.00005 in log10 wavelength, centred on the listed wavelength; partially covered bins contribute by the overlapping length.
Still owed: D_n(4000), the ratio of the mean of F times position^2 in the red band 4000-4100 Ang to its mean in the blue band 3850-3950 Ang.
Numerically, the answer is 1.7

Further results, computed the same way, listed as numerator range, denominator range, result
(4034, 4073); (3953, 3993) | 1.50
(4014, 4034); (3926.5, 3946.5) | 2.14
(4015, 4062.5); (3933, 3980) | 1.77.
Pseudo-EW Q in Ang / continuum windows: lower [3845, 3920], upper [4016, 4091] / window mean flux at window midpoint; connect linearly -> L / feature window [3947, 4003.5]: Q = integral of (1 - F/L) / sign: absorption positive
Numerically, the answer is 7.2 Ang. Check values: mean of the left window 18.4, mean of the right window 27.9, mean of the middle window 20.7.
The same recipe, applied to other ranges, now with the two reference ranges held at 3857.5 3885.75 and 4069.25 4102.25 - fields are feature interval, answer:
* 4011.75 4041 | -3.9 Ang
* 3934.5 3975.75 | 9.8 Ang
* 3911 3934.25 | 2.5 Ang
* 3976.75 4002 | -2.0 Ang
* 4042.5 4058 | -0.8 Ang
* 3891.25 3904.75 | -1.7 Ang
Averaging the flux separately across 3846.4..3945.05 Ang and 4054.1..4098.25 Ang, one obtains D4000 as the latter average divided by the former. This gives 1.6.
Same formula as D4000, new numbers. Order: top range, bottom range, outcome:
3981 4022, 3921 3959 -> 1.59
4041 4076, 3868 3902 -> 1.51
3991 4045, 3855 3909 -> 1.51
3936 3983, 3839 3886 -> 1.02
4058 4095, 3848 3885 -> 1.64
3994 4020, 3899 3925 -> 1.32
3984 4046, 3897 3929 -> 1.36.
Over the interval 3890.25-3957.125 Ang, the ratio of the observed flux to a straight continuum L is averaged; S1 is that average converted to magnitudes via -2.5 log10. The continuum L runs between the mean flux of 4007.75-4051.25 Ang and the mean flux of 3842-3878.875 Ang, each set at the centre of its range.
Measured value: 0.141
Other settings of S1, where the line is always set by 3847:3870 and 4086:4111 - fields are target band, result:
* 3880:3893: 0.101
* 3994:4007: -0.161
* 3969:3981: 0.296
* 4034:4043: -0.160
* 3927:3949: 0.382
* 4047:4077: -0.092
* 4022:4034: -0.159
